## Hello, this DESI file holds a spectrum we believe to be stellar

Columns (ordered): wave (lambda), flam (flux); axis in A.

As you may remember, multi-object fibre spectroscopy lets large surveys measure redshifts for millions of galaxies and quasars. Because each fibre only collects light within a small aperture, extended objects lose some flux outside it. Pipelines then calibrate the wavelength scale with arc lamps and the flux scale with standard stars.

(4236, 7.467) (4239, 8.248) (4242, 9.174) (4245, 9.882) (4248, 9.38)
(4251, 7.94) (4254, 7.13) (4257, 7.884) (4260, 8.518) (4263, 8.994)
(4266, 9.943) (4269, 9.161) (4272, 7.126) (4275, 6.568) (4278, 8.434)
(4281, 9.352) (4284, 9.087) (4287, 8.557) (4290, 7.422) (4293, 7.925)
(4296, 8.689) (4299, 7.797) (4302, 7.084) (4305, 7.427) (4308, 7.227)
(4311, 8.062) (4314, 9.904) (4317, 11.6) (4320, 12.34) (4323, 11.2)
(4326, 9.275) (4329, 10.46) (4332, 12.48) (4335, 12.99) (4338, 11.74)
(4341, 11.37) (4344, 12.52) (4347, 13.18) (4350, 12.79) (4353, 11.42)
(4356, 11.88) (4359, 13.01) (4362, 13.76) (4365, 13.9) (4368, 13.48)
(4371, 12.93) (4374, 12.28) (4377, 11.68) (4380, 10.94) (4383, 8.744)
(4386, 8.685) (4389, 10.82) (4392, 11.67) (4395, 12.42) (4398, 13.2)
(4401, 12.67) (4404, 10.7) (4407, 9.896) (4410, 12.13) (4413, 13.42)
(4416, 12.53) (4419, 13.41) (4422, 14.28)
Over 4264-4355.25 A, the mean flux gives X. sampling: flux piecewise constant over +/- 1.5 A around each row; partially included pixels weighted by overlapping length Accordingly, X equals 9.78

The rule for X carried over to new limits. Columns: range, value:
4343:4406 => 12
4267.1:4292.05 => 8.23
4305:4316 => 8.41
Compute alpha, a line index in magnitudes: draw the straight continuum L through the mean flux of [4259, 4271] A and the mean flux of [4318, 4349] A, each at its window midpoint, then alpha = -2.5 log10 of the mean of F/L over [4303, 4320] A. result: 0.20 mag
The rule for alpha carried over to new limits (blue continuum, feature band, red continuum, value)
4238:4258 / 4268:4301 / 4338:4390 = 0.178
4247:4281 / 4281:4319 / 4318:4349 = 0.188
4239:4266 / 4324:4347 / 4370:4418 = -0.126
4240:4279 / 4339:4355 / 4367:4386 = -0.150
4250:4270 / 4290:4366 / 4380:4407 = -0.091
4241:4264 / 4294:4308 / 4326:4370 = 0.338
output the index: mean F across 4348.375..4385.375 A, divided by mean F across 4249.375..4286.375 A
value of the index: 1.45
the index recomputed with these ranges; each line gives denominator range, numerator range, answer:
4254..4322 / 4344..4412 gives 1.39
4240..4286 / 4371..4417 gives 1.34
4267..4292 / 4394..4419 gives 1.48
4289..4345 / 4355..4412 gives 1.20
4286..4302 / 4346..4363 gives 1.58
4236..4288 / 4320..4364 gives 1.41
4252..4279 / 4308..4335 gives 1.30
